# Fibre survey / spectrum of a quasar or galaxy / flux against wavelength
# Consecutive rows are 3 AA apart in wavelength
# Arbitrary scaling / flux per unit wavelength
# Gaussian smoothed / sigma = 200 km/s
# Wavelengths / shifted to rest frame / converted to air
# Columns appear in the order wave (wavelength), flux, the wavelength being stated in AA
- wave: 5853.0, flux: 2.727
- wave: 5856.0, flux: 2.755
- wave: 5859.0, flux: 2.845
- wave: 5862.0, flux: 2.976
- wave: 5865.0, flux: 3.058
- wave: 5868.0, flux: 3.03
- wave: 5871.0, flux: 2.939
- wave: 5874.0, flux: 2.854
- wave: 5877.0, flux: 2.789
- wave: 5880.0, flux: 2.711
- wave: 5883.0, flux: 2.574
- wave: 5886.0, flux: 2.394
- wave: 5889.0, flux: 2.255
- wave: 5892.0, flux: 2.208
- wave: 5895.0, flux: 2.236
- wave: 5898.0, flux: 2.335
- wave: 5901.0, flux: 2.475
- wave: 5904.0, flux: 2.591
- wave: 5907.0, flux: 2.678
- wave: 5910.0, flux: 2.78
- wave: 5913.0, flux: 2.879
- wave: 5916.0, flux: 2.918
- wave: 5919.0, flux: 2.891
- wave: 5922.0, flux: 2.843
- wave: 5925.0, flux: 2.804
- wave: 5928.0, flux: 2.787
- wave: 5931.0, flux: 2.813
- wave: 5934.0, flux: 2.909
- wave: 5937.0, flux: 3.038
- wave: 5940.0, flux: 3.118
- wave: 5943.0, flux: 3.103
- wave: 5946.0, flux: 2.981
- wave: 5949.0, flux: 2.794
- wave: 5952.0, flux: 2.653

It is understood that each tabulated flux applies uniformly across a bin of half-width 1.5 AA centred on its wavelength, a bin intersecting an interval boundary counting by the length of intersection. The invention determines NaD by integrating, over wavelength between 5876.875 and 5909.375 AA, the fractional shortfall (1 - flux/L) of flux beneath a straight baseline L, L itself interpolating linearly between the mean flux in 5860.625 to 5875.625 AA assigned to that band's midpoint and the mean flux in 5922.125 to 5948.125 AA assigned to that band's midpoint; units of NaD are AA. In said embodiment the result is 5.33 AA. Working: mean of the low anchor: 2.97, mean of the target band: 2.47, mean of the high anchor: 2.94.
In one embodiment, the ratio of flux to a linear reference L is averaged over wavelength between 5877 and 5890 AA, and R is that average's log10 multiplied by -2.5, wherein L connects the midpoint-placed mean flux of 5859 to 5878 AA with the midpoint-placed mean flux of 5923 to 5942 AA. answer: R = 0.161 mag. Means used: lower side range 2.94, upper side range 2.91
